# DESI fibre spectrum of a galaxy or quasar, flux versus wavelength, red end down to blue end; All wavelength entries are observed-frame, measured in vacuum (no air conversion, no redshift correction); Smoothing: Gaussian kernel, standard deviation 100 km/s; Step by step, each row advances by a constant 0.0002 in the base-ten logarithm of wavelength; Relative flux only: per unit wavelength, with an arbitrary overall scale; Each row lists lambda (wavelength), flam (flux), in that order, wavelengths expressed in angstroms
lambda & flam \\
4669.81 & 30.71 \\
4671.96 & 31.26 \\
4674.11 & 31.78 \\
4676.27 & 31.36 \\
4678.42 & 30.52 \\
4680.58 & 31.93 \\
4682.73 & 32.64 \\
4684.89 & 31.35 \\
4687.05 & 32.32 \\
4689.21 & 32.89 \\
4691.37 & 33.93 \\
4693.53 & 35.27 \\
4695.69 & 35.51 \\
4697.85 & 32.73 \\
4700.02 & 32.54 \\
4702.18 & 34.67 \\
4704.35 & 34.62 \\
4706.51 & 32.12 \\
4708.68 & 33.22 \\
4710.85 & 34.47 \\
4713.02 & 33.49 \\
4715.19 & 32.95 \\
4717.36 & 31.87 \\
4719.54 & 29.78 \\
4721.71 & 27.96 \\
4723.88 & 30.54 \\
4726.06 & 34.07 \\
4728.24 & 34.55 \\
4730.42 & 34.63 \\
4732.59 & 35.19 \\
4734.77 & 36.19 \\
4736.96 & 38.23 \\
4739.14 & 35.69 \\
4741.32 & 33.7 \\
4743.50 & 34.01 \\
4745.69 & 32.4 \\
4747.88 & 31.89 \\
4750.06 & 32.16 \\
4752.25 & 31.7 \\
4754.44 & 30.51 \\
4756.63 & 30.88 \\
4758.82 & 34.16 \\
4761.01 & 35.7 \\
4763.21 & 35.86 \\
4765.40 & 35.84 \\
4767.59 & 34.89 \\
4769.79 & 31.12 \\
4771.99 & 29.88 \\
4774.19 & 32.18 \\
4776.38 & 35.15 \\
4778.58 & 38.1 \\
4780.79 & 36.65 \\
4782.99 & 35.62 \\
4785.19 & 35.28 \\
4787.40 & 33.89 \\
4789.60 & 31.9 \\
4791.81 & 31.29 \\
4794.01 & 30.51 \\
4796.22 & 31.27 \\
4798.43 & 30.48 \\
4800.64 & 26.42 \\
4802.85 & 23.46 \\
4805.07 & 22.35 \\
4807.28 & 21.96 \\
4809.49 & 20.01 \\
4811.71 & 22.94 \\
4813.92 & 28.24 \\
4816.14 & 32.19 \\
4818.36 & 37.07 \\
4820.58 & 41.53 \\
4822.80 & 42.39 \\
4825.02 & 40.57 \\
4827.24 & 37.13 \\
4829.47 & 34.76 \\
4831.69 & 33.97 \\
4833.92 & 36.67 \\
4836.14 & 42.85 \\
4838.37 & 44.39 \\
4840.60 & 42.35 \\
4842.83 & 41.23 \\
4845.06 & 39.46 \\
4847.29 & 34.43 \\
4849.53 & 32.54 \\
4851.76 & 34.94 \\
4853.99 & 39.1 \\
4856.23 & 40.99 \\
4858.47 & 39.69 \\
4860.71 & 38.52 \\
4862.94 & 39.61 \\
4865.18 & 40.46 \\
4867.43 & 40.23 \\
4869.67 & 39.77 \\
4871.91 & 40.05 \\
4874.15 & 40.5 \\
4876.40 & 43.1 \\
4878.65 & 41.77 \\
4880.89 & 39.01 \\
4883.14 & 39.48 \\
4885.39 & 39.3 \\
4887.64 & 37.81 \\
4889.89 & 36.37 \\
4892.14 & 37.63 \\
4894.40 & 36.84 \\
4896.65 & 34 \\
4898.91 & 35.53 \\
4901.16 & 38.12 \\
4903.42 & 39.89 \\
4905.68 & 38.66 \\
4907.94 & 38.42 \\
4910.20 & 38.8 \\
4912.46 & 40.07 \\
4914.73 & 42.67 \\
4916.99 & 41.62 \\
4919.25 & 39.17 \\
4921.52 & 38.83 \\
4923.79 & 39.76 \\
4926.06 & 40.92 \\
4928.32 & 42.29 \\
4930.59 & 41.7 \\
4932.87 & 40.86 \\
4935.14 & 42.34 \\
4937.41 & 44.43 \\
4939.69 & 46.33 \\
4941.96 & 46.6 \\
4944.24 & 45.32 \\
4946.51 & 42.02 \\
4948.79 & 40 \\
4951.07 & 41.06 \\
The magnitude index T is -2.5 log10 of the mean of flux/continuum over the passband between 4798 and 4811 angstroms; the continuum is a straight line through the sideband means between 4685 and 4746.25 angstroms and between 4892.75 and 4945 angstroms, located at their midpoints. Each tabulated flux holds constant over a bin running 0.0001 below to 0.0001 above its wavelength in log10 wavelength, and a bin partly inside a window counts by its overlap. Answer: 0.47 mag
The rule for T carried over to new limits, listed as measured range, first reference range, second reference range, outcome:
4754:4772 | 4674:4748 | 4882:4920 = 0.04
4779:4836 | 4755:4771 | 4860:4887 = 0.13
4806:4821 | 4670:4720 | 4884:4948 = 0.28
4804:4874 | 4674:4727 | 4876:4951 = 0.04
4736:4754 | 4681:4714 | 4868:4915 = 0.04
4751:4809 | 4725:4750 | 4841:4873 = 0.14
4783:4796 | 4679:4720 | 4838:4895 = 0.11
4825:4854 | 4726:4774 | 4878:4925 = -0.04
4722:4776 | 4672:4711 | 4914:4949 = 0.05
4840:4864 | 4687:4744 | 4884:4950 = -0.01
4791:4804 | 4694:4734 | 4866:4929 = 0.24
